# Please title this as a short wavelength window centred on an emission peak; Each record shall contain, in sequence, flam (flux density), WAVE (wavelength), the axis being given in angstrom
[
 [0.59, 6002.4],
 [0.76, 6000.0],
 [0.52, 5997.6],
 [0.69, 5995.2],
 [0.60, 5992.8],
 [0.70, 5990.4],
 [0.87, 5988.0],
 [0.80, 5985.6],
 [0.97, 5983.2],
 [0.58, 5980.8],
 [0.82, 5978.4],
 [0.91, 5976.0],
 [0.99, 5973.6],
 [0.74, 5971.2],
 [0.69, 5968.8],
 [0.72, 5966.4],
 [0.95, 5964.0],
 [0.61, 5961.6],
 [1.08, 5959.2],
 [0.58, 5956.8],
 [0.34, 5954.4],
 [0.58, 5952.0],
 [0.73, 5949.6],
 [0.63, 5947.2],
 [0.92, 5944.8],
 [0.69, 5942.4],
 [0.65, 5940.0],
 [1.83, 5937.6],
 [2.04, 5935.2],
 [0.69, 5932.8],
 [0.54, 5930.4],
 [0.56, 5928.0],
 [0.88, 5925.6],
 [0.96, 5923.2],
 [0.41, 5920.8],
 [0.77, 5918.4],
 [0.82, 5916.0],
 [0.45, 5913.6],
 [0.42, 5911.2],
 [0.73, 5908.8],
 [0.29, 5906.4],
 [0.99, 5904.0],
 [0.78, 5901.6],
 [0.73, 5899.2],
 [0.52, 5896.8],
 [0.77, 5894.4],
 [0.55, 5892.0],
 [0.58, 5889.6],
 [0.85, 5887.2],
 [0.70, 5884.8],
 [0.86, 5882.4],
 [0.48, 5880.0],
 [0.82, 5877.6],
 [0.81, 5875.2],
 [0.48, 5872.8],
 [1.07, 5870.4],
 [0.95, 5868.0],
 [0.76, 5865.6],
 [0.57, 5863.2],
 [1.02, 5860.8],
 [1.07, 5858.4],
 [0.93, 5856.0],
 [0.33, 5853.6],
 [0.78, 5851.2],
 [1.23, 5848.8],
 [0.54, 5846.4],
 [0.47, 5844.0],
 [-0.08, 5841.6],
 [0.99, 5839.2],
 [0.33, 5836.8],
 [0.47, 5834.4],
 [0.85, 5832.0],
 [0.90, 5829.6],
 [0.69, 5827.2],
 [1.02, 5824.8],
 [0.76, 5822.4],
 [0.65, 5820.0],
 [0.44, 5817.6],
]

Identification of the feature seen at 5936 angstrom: H-beta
